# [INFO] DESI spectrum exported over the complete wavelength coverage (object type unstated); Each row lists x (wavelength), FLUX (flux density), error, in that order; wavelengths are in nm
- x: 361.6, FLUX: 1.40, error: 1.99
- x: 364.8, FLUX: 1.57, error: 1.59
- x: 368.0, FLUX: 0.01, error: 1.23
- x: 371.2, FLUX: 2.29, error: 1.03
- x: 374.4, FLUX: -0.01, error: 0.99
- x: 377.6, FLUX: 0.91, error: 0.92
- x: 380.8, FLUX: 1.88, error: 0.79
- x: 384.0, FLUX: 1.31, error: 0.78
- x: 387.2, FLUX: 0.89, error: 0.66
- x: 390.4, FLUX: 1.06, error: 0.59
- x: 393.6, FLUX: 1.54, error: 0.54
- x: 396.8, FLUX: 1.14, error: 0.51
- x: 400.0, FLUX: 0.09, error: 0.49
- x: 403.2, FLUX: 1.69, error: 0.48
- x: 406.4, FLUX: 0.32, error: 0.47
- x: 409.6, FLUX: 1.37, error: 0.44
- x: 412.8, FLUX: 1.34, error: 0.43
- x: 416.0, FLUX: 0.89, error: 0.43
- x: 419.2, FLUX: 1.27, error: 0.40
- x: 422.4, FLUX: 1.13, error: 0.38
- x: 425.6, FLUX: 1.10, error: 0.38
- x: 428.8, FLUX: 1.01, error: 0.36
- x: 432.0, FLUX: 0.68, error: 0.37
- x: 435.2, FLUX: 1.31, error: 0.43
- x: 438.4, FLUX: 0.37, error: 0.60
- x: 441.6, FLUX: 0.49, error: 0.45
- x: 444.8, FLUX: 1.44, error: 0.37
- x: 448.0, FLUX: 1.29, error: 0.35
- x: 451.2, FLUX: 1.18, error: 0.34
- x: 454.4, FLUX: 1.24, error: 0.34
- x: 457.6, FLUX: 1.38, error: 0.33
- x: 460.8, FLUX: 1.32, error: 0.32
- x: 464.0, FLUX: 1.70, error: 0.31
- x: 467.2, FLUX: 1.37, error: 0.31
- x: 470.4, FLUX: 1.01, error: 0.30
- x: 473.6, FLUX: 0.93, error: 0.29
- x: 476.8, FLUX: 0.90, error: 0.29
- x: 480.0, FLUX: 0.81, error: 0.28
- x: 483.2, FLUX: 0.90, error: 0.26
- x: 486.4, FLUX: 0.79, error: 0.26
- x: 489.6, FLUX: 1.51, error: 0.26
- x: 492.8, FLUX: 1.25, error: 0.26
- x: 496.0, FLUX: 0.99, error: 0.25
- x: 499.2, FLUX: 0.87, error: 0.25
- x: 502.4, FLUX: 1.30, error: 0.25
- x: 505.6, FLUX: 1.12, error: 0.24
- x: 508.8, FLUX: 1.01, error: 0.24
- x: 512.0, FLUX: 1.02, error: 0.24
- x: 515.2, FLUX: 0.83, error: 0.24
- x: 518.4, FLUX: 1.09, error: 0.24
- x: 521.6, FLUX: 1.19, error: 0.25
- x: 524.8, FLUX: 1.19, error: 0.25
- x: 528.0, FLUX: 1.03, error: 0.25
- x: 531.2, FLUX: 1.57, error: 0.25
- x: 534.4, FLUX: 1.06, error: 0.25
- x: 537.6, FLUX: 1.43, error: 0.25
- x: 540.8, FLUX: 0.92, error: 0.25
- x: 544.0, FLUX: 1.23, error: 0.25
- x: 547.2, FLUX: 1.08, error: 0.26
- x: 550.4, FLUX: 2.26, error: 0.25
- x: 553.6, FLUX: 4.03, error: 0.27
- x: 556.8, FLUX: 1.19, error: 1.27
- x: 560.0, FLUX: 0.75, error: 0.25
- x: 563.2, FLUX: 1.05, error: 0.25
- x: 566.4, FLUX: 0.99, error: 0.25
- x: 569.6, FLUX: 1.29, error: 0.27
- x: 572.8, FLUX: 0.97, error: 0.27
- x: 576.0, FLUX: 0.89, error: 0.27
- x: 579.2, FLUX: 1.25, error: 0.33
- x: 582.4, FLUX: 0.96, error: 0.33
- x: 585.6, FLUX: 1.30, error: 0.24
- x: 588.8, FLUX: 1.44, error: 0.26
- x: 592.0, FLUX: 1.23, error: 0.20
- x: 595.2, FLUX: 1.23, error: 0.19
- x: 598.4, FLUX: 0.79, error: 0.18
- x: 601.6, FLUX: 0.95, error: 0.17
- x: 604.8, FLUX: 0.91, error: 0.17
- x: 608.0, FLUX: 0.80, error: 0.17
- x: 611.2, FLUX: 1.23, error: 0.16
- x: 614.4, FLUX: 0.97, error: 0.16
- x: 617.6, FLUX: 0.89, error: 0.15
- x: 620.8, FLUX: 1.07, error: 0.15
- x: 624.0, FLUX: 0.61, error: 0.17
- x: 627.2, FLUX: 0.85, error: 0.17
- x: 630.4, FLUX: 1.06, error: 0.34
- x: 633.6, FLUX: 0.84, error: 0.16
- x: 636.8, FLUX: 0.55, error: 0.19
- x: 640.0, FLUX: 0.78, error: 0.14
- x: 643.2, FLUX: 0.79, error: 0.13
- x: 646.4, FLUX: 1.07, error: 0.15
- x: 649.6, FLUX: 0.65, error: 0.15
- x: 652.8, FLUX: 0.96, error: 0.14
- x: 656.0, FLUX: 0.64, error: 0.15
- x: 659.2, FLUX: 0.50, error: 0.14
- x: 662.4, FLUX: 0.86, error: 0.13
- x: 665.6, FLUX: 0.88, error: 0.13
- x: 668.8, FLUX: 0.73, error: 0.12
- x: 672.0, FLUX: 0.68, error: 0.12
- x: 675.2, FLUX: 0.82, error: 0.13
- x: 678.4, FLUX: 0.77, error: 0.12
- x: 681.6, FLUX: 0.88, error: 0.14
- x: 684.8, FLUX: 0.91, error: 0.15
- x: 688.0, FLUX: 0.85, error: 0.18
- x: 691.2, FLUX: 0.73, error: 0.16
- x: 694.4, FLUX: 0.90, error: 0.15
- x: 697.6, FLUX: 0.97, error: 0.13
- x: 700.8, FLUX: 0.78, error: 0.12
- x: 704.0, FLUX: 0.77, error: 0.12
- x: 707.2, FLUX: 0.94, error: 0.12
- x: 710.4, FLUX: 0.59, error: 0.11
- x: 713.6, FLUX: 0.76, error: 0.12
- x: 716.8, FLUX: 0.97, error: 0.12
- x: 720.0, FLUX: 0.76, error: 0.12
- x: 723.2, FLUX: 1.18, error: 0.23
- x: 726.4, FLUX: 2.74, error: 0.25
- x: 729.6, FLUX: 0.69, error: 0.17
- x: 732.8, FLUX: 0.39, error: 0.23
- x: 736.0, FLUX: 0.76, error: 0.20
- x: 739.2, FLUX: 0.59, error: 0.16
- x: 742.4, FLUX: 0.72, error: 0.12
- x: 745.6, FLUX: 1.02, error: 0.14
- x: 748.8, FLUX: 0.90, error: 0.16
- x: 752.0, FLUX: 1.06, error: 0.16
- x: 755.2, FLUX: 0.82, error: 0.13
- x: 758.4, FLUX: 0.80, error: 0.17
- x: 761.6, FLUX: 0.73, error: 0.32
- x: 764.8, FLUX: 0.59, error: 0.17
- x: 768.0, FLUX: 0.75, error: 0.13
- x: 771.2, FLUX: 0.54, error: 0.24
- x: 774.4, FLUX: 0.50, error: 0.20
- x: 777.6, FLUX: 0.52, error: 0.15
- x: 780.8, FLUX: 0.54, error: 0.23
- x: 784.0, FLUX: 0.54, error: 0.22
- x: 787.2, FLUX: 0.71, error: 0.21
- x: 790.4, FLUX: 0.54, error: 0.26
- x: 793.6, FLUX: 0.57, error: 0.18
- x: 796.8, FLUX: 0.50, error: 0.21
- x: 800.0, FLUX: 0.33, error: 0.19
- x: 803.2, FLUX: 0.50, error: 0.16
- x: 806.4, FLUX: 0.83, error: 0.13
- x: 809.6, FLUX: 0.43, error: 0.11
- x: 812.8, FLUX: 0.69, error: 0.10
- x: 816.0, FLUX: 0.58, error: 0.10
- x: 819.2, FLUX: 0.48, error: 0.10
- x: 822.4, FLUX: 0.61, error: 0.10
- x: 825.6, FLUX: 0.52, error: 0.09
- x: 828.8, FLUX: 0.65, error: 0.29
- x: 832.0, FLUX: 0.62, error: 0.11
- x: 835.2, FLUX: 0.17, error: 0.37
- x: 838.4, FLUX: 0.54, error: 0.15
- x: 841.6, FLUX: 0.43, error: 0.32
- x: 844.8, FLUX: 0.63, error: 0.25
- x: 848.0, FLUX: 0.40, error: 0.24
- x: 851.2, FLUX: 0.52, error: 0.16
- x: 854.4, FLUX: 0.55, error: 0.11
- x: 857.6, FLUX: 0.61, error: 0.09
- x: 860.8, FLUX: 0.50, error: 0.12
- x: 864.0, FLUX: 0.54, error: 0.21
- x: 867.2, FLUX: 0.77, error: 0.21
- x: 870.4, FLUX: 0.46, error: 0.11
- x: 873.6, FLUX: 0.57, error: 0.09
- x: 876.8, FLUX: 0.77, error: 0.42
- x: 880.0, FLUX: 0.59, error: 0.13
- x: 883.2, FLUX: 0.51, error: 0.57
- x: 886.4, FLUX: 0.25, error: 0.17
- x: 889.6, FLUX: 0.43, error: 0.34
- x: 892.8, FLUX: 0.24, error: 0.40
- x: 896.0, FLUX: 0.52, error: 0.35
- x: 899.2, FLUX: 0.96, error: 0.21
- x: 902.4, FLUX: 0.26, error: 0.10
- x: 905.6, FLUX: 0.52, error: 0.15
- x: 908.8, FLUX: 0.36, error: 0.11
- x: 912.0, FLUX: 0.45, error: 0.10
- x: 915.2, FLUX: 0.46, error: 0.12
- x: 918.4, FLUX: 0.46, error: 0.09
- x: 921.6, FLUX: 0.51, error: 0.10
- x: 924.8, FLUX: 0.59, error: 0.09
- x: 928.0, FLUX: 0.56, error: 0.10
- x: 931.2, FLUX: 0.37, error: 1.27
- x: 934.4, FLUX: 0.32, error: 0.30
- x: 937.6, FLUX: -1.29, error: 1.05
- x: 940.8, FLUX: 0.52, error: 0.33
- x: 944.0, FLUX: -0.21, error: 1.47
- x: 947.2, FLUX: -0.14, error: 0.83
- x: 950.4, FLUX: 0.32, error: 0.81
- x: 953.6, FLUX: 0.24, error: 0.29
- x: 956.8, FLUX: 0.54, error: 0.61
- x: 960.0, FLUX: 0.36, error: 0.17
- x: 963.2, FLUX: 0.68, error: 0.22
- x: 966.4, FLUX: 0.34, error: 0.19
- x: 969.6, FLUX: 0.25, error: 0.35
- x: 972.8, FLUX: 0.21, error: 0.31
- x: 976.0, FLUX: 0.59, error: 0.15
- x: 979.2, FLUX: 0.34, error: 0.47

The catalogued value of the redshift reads 0.11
